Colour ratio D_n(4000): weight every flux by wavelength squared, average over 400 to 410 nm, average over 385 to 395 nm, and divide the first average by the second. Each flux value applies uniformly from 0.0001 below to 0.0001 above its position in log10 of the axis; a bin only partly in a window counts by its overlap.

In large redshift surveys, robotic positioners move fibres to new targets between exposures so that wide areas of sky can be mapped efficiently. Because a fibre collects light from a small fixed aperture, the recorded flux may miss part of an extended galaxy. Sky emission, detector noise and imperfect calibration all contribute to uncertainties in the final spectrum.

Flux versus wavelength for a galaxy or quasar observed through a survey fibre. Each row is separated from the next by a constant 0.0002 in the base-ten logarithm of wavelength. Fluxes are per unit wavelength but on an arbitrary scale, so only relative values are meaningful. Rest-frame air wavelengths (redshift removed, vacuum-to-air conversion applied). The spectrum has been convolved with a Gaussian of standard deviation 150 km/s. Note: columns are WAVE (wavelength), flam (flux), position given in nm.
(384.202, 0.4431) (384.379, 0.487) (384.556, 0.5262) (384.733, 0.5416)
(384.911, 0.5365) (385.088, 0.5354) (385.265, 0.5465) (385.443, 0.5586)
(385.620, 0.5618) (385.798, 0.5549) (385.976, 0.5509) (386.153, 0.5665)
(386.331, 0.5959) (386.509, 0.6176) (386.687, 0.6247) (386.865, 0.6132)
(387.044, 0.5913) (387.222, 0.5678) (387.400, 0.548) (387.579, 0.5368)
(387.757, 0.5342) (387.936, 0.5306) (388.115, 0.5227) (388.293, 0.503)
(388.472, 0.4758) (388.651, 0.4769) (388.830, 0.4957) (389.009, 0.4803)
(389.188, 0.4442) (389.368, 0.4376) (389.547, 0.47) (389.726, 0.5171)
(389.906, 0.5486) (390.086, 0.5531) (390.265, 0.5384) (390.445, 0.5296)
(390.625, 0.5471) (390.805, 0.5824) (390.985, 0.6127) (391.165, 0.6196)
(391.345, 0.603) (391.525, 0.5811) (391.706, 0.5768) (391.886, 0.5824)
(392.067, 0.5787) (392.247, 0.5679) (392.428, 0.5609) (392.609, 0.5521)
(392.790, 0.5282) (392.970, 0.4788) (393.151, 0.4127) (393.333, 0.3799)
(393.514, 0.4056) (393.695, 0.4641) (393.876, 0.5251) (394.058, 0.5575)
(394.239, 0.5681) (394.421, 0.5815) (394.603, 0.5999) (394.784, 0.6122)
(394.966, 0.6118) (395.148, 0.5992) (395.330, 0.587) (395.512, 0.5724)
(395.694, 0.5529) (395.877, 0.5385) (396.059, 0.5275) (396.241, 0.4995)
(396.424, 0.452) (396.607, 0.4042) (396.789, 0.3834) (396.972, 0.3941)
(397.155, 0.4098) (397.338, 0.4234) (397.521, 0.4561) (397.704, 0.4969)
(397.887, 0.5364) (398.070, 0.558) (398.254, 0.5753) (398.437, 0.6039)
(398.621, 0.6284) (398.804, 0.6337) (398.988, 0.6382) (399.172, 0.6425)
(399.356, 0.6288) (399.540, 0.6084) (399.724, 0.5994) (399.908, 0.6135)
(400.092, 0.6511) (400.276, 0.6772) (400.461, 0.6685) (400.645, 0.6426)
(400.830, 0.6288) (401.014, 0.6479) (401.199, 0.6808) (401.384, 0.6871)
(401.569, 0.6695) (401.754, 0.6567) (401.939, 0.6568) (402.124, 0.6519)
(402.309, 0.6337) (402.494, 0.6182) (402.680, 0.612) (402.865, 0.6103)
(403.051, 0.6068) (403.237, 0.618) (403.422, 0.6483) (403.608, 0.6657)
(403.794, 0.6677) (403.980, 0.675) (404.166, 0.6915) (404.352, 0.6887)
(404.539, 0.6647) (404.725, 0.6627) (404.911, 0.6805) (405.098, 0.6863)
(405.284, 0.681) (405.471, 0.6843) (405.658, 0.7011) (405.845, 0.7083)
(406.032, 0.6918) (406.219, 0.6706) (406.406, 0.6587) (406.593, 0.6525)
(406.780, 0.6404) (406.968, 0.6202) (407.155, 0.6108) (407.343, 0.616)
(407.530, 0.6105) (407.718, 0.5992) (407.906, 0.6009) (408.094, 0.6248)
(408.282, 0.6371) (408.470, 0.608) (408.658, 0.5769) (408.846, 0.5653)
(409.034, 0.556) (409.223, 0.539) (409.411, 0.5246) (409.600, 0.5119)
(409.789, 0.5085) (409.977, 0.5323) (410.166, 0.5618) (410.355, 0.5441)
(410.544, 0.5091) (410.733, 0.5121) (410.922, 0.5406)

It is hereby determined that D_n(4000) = 1.27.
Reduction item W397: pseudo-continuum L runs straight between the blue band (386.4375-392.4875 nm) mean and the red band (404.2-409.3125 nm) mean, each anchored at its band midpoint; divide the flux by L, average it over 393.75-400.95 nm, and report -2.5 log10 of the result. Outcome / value 0.05 mag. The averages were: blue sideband 0.546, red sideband 0.639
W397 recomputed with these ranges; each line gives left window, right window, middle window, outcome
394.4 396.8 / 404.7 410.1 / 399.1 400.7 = -0.12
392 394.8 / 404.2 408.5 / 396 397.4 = 0.26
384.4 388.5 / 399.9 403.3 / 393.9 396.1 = 0.06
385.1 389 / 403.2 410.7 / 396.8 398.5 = 0.20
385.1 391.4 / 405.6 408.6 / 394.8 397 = 0.13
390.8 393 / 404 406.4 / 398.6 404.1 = 0.01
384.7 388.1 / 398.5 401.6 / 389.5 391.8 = 0.05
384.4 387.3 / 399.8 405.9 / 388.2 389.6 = 0.23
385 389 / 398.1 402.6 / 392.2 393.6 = 0.21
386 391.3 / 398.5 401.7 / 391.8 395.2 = 0.10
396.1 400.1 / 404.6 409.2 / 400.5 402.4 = -0.14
